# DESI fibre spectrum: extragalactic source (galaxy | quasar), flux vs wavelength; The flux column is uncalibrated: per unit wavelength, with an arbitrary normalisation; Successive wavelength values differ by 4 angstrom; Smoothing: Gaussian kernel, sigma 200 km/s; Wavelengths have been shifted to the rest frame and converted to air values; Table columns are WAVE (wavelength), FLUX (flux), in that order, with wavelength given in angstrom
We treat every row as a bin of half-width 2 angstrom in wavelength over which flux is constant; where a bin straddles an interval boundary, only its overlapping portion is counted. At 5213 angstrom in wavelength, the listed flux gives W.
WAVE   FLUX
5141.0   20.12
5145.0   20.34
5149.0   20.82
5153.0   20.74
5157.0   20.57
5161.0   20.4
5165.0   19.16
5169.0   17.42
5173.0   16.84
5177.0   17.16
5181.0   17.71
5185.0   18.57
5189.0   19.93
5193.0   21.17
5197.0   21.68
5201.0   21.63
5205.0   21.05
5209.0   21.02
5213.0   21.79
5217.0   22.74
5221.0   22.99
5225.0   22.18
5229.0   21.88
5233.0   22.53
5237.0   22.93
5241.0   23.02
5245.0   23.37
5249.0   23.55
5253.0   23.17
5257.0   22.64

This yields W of 21.79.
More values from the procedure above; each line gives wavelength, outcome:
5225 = 22.18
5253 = 23.17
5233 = 22.53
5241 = 23.02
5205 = 21.05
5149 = 20.82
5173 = 16.84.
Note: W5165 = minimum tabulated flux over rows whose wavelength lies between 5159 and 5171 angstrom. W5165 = 17.42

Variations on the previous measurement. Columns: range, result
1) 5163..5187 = 16.84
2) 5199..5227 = 21.02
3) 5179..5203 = 17.71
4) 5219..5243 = 21.88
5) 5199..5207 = 21.05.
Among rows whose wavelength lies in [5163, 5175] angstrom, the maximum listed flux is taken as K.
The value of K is 19.16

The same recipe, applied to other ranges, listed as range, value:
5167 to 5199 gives 21.68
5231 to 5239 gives 22.93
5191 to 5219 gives 22.74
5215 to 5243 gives 23.02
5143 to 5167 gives 20.82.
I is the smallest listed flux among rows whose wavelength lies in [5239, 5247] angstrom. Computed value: 23.02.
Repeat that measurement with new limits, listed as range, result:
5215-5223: 22.74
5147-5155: 20.74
